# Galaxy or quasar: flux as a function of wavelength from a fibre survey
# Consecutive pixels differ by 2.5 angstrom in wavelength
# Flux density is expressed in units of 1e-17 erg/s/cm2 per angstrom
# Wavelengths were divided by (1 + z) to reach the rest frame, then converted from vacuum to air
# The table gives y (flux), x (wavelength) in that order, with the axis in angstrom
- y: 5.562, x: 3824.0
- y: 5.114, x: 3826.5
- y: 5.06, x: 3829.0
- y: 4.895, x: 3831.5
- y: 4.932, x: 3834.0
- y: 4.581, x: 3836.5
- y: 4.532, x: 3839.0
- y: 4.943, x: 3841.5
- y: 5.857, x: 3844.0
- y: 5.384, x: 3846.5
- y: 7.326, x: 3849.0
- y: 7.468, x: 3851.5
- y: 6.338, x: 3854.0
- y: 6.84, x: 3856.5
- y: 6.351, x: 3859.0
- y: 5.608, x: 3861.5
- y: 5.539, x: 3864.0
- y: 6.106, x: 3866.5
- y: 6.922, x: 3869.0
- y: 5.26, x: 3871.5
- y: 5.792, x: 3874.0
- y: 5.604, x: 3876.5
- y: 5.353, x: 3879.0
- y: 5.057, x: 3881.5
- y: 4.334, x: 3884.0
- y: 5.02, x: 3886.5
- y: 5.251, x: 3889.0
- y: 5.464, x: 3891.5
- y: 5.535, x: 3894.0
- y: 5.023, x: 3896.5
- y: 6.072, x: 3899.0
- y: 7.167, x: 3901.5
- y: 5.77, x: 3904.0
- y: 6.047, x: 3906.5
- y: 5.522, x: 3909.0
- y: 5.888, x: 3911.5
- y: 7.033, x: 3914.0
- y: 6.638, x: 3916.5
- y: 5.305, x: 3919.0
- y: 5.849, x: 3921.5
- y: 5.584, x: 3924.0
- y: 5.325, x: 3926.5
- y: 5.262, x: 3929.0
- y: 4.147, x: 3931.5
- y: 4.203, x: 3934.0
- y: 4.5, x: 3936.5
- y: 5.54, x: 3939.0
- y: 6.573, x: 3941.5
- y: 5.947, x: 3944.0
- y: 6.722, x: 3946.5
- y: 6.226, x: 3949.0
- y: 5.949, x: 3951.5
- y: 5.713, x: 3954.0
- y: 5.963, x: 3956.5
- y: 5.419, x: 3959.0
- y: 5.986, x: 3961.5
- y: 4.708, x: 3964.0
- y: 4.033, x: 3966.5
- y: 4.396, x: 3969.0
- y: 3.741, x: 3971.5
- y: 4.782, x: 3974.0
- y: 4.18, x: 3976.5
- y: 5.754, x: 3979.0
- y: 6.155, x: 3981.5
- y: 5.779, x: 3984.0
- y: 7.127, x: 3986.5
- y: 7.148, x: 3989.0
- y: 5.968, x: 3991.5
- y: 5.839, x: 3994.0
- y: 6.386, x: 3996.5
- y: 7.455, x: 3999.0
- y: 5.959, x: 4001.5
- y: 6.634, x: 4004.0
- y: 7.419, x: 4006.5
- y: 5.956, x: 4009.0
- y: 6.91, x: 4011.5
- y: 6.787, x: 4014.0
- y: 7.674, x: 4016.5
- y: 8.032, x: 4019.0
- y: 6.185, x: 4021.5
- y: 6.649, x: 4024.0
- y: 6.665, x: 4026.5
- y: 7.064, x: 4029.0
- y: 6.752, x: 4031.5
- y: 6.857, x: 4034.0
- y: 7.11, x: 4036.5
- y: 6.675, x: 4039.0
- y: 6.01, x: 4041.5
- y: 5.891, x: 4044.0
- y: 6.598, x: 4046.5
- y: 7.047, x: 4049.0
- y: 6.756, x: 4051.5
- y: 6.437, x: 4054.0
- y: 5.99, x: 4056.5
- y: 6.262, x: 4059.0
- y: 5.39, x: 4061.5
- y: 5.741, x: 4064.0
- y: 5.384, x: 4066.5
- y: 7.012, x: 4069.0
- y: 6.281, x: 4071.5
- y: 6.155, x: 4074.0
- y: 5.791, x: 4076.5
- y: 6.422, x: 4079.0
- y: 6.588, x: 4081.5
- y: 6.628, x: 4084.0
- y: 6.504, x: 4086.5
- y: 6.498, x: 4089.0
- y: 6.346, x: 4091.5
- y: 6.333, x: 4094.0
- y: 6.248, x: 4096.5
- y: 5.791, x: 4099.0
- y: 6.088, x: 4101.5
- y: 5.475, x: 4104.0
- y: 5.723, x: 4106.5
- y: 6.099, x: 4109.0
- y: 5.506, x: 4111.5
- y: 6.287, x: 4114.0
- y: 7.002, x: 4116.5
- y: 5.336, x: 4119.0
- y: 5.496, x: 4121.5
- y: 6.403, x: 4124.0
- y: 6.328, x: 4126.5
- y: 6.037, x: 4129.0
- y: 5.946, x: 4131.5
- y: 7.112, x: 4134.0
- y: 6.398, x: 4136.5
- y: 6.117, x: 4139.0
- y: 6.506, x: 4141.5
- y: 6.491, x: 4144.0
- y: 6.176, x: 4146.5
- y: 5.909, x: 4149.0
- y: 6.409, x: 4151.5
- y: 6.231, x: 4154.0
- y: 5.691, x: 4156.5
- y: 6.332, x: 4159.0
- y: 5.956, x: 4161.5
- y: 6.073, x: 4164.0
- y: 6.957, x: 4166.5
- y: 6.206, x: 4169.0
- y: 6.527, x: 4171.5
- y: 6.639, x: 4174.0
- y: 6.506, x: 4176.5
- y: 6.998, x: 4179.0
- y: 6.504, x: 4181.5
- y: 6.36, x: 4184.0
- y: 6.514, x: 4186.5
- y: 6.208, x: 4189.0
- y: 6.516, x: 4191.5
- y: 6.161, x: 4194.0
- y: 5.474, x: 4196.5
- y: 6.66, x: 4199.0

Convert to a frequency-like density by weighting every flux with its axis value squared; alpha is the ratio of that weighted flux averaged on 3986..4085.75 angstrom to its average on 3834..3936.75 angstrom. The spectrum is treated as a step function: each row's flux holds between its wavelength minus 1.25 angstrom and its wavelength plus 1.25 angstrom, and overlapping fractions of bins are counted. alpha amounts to 1.2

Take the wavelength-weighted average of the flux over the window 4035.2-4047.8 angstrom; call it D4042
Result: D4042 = 6.46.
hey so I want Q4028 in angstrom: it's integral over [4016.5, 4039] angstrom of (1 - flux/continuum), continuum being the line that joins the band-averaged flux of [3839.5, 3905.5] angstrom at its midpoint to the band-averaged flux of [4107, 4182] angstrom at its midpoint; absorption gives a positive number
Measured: -3.24 angstrom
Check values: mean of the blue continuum 5.81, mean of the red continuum 6.26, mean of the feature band 6.94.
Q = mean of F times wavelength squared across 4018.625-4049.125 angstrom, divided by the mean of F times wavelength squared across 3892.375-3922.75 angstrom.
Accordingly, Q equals 1.19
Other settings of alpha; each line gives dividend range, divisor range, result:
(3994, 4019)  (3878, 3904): 1.33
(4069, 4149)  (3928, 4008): 1.17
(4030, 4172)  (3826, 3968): 1.23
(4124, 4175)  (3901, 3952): 1.22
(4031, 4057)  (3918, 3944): 1.32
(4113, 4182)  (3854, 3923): 1.24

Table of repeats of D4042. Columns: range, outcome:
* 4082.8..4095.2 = 6.46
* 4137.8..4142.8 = 6.32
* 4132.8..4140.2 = 6.54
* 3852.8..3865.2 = 6.14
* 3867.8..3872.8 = 6.08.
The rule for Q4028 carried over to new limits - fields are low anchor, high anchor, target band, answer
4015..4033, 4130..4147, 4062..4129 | 5.04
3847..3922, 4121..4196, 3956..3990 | 3.95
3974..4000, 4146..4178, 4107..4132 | 0.81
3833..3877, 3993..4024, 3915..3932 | 2.01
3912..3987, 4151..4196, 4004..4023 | -4.11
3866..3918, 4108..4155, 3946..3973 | 2.60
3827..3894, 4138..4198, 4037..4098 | -2.20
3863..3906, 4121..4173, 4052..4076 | -0.10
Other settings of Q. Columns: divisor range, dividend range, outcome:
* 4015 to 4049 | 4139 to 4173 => 0.98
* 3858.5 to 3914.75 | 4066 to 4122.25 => 1.19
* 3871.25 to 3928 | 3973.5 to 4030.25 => 1.21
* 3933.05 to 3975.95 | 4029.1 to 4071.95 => 1.26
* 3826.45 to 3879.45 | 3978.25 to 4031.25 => 1.25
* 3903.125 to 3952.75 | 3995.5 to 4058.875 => 1.24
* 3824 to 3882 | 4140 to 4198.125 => 1.30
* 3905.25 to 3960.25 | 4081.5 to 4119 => 1.18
